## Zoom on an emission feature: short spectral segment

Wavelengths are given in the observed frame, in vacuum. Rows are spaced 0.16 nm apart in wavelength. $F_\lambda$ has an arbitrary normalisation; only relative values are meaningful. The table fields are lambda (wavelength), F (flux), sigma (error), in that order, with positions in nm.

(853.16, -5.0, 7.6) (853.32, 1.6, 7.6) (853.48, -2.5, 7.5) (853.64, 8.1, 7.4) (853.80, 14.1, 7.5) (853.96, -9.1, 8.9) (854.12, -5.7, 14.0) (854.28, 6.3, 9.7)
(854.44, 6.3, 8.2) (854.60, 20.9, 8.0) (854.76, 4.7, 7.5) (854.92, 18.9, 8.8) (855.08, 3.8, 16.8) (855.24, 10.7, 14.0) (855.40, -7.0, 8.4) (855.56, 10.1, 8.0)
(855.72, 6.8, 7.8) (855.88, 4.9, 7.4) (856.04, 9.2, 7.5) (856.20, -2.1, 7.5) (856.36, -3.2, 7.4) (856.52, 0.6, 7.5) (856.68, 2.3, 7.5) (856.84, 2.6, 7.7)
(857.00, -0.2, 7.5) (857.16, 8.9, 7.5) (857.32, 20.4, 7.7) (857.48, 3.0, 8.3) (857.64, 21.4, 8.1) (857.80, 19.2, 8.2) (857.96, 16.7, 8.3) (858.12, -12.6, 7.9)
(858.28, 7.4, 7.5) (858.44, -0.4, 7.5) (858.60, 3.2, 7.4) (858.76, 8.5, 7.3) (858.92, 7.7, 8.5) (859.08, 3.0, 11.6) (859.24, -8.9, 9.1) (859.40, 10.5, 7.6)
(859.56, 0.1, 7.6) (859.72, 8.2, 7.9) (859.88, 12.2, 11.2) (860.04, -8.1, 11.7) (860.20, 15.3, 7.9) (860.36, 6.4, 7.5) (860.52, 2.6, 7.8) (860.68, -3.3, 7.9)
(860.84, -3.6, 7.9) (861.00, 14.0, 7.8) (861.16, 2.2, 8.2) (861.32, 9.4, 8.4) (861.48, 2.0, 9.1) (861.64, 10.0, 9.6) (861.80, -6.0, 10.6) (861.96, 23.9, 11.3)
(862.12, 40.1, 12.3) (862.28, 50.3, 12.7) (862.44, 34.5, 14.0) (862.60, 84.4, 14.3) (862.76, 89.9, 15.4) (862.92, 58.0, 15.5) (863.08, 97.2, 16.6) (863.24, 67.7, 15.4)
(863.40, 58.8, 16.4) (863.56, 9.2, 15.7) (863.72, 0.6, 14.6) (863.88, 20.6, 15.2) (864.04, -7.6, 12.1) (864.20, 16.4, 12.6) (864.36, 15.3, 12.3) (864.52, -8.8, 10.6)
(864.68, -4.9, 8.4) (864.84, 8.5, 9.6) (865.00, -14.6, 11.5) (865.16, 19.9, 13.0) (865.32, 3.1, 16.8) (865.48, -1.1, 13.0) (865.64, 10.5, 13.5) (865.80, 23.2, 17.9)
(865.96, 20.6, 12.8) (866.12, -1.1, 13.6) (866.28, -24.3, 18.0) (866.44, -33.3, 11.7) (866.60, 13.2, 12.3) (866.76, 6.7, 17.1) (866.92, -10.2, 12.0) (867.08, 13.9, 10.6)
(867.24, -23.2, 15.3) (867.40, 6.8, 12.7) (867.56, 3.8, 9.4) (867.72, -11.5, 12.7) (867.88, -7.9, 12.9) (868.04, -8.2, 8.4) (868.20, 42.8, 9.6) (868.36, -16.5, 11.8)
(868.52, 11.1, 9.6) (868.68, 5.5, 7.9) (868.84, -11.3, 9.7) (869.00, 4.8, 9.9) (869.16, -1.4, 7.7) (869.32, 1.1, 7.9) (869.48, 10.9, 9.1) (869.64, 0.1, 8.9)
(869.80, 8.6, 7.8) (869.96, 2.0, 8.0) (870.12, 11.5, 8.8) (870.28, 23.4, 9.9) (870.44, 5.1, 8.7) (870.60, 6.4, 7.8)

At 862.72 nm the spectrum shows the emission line [O II]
